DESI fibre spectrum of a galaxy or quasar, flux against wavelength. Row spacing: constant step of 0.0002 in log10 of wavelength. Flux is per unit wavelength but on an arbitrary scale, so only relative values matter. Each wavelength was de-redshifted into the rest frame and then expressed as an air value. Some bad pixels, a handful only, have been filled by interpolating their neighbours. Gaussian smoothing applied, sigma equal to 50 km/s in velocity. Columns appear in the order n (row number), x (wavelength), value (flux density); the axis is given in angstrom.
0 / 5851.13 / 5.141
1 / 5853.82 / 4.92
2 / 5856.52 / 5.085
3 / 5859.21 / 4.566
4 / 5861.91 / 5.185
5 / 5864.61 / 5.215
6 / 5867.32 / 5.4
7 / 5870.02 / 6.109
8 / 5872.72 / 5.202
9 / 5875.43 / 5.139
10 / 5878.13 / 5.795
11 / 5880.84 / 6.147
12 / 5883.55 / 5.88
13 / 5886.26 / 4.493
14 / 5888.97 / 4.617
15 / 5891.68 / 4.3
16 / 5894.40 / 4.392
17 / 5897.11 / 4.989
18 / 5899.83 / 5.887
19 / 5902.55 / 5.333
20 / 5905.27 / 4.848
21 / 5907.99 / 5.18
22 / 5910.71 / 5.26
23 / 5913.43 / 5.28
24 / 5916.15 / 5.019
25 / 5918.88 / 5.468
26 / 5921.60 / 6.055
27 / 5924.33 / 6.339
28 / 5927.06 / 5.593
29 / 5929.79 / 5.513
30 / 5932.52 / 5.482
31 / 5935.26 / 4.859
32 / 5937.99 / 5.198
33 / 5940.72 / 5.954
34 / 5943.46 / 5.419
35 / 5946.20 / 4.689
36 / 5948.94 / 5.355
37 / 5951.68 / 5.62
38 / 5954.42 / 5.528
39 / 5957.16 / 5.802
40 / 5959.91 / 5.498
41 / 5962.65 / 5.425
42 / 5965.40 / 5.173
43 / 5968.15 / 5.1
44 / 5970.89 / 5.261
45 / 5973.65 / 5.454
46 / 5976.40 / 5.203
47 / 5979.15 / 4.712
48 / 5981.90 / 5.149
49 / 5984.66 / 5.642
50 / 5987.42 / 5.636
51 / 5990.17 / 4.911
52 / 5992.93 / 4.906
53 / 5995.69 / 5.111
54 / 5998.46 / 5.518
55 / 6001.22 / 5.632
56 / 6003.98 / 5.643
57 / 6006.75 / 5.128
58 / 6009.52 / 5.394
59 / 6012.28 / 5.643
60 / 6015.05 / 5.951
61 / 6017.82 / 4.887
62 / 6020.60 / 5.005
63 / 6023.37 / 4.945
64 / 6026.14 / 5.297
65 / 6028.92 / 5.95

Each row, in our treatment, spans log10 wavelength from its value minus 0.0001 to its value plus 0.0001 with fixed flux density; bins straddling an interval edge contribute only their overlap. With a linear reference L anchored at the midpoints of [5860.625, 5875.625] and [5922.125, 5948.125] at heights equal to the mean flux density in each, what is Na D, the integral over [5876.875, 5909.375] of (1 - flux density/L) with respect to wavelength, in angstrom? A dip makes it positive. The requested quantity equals 1.6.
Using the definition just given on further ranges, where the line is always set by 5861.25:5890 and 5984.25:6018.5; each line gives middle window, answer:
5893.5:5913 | 0.9 angstrom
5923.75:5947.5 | -0.1 angstrom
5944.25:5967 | 0.0 angstrom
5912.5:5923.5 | -0.2 angstrom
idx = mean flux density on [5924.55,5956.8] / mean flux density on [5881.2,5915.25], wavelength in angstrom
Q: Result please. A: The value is 1.07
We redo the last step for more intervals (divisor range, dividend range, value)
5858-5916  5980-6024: 1.02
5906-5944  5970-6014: 0.97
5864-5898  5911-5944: 1.06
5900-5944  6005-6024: 0.97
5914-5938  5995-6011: 0.98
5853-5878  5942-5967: 1.03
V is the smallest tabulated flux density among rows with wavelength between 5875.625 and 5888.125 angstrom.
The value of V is 4.493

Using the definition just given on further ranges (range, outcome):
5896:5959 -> 4.689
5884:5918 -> 4.3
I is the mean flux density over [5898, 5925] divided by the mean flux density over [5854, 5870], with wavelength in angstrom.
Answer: 1.05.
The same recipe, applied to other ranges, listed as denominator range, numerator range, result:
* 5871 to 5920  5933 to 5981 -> 1.02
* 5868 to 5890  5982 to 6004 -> 0.98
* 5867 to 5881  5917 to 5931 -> 1.03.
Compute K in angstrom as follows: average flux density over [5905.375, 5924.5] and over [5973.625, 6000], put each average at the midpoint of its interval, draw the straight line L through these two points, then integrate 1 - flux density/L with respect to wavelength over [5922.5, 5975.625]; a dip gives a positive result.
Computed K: -1.13 angstrom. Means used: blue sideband 5.42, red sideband 5.22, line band 5.44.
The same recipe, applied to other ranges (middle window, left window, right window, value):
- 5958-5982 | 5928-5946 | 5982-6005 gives 0.55 angstrom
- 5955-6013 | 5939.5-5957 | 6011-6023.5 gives 0.53 angstrom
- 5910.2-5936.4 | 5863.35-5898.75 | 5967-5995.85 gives -1.49 angstrom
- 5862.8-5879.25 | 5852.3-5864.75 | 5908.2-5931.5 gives -1.19 angstrom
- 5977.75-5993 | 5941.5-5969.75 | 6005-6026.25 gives 0.43 angstrom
